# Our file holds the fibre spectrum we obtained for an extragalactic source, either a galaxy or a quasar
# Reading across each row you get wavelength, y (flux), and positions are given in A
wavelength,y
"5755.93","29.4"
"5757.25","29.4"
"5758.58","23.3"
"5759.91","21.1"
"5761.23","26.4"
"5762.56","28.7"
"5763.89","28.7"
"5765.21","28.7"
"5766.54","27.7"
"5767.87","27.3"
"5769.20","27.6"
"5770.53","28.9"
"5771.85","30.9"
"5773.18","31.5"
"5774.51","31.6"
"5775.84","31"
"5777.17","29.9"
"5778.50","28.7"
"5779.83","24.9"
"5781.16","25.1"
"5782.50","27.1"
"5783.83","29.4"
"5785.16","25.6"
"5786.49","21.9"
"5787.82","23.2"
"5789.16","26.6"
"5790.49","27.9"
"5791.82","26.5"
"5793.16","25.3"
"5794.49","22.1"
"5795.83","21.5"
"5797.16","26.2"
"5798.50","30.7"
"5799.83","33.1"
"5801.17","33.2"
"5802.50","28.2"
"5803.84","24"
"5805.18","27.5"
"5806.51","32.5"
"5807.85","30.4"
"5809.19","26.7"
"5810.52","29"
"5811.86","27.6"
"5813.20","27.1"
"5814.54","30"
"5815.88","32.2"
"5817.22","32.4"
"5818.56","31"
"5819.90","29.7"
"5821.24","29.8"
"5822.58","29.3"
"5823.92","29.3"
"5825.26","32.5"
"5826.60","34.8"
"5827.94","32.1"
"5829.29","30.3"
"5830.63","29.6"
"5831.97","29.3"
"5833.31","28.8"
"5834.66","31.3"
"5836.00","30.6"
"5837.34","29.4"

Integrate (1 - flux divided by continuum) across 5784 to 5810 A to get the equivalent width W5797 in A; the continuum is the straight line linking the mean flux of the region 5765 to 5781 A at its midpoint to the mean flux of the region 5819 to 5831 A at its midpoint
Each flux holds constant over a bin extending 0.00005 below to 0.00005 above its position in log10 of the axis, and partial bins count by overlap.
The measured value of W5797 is 2.42 A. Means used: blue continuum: 28.9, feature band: 27.1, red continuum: 30.9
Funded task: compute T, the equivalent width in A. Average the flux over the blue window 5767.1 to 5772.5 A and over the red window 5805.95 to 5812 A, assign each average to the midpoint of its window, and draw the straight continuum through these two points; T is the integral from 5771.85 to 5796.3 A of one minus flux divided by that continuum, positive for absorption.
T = 1.8 A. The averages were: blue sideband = 28.7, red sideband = 29.3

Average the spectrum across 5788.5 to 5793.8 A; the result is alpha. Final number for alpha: 26.6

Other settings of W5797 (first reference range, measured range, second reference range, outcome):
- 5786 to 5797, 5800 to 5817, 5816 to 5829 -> -0.66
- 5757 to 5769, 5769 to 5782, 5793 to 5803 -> -0.95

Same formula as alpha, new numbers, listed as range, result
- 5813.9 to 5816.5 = 31.1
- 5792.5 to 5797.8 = 23.8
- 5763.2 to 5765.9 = 28.7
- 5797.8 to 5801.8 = 32.3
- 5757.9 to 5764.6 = 25.7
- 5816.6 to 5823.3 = 30.4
